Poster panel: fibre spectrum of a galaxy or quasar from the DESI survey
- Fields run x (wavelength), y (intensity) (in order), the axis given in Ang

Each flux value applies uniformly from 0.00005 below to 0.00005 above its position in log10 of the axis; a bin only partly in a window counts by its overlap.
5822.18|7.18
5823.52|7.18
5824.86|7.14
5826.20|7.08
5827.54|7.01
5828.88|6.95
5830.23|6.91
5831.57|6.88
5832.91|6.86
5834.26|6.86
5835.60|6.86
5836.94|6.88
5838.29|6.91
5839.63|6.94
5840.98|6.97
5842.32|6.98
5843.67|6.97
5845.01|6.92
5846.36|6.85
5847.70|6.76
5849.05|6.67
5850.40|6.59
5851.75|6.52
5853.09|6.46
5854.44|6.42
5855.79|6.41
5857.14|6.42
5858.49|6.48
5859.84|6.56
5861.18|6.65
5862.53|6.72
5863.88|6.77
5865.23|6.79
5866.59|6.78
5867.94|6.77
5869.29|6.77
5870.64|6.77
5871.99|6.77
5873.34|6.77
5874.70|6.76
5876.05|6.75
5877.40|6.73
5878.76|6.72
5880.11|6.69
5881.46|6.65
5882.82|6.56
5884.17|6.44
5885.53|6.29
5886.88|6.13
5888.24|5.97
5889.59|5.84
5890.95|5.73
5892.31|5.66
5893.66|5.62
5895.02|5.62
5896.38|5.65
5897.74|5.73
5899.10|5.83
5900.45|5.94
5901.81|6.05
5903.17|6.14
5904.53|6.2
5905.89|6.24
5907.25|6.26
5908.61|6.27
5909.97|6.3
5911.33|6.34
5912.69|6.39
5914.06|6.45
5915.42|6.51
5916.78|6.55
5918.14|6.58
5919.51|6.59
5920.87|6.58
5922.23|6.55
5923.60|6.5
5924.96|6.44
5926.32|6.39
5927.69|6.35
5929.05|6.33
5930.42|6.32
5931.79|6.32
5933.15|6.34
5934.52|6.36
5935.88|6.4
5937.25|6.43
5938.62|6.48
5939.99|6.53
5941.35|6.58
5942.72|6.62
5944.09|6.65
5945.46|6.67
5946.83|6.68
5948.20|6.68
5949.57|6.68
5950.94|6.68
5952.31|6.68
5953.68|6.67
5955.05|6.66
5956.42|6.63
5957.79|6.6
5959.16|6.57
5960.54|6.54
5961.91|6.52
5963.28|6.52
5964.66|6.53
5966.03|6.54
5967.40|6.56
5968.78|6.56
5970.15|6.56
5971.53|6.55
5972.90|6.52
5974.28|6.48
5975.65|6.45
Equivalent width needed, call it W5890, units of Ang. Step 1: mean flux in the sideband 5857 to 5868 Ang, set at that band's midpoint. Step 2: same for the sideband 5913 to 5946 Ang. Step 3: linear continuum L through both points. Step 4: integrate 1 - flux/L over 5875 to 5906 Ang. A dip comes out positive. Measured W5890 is 2.1 Ang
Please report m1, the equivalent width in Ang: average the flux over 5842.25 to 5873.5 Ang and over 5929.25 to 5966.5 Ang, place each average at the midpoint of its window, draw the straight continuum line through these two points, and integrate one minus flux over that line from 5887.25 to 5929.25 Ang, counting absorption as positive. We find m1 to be 2.72 Ang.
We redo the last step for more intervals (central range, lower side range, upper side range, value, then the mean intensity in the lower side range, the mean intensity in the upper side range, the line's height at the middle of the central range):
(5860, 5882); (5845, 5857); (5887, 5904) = -1.7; 6.59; 5.83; 6.25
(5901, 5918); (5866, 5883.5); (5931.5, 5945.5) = 0.7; 6.73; 6.49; 6.6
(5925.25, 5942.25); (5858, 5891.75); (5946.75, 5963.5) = 0.5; 6.55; 6.63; 6.61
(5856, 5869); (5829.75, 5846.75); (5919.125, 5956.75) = 0.3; 6.91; 6.53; 6.82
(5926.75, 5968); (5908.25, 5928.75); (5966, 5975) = -0.2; 6.45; 6.54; 6.5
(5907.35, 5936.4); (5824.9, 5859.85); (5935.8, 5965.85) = 1.0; 6.78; 6.59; 6.64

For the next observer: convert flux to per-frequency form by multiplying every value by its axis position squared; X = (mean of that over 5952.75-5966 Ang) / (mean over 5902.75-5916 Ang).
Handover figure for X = 1.06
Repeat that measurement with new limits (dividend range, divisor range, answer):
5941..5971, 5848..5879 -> 1.02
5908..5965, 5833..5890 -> 1.00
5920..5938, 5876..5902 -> 1.06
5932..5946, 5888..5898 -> 1.16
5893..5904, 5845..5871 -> 0.89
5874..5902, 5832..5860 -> 0.93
